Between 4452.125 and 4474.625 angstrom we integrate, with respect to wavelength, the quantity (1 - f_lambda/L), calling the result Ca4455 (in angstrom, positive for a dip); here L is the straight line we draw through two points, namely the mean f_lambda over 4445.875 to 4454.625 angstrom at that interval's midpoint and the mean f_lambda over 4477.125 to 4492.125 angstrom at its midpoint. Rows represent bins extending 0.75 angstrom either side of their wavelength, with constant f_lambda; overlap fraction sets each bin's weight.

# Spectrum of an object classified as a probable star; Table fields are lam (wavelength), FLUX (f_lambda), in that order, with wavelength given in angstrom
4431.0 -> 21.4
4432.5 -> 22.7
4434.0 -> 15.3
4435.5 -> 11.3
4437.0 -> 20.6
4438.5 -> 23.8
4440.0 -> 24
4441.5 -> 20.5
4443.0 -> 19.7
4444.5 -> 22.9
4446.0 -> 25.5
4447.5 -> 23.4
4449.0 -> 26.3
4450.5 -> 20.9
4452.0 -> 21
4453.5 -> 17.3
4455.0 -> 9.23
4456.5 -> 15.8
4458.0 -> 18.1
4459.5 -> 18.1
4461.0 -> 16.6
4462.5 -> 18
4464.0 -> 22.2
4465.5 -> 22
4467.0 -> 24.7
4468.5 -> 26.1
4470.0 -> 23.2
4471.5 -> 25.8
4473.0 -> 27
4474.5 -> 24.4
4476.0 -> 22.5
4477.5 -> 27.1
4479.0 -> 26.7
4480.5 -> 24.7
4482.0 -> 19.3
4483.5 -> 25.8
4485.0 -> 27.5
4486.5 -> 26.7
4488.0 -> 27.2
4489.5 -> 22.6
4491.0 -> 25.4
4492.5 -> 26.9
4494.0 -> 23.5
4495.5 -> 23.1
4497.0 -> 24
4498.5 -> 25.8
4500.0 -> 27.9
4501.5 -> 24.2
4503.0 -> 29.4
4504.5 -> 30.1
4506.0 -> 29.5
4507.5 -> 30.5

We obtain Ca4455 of 2.6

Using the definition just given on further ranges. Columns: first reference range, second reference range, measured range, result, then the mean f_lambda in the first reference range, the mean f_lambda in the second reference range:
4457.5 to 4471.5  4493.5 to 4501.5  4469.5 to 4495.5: -2.05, 21.3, 24.8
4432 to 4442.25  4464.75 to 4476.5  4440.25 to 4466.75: 2.28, 19.7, 24.5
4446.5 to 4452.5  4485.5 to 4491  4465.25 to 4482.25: -0.03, 23.1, 25.6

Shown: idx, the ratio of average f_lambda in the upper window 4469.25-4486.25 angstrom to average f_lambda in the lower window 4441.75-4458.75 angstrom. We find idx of 1.25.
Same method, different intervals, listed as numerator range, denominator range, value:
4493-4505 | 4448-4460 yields 1.41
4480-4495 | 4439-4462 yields 1.25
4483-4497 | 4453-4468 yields 1.38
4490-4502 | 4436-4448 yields 1.12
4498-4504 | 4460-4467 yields 1.34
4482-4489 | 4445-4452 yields 1.09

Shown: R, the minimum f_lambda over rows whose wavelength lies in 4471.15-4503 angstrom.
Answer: 19.3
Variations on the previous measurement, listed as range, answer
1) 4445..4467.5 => 9.23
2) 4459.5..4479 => 16.6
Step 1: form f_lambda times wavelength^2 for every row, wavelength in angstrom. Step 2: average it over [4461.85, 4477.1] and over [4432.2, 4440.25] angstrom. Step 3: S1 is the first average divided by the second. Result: 1.3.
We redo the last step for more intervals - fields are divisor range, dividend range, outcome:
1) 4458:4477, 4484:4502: 1.15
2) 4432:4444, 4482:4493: 1.32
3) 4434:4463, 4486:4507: 1.37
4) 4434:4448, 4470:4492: 1.22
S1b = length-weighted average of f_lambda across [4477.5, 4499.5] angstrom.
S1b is 25.1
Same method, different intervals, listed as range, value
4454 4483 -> 21.7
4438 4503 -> 23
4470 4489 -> 25.3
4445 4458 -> 19.9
